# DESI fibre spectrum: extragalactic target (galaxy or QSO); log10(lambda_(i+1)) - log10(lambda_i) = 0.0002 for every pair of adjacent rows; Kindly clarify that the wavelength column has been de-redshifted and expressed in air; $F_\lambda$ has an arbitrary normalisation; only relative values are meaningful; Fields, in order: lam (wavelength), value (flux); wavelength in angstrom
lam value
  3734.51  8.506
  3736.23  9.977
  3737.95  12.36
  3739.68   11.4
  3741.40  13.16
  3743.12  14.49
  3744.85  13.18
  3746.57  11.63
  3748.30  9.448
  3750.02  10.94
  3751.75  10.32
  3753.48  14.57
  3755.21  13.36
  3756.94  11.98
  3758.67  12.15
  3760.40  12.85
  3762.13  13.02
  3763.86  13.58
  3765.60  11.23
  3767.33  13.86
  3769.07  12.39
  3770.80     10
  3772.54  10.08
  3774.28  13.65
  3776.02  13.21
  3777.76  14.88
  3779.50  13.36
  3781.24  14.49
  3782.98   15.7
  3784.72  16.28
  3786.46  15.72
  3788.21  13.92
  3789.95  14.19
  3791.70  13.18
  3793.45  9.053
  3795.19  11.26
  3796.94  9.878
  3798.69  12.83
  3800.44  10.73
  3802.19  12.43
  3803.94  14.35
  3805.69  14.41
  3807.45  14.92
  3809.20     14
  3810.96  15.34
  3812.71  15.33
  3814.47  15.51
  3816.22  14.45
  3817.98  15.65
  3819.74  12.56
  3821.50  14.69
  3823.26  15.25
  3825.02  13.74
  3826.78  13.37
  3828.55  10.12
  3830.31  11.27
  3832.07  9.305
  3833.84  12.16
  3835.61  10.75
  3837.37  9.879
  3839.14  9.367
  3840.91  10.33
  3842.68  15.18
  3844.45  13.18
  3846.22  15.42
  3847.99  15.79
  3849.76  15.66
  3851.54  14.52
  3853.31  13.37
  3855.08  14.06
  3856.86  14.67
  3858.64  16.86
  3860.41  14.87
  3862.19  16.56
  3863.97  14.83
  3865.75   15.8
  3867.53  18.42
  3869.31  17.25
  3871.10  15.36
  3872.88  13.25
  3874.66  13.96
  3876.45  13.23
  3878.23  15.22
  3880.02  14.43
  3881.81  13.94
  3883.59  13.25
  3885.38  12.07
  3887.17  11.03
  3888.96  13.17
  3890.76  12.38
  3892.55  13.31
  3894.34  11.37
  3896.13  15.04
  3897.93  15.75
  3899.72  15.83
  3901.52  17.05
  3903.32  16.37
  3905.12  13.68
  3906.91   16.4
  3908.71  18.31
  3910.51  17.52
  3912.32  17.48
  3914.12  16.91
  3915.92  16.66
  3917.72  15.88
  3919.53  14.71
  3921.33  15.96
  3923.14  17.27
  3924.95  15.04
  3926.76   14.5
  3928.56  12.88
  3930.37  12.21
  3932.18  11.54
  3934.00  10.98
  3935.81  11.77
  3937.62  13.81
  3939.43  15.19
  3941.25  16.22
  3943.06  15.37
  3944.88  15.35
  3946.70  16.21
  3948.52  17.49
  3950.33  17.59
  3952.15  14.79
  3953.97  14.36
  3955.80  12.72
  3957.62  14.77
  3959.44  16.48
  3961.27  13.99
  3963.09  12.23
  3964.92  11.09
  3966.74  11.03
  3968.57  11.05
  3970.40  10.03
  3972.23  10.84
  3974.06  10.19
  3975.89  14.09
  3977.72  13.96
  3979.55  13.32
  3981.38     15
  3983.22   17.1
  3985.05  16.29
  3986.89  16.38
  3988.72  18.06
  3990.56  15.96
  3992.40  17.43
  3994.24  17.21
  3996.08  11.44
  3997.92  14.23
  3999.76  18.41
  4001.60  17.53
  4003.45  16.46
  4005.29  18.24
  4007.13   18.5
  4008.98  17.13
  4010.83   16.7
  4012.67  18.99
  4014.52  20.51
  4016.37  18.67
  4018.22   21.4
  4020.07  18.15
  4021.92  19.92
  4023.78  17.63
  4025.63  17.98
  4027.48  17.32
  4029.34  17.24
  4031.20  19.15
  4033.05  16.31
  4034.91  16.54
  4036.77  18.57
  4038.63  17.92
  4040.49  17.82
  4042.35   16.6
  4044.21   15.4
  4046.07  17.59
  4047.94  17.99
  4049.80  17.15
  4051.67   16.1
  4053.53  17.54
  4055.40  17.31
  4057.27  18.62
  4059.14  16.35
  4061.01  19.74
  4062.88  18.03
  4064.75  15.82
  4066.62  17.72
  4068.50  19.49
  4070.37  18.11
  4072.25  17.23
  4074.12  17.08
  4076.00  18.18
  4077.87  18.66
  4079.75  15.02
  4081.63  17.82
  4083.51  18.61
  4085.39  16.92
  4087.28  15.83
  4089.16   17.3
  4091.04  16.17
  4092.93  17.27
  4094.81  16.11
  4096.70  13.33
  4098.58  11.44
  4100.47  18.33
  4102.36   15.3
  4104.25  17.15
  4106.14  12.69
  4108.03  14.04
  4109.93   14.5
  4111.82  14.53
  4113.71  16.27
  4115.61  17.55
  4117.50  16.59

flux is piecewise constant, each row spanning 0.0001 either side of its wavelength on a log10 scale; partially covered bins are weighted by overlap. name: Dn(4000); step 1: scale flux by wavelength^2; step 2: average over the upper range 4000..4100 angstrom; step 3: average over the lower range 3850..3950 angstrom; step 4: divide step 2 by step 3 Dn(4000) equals 1.27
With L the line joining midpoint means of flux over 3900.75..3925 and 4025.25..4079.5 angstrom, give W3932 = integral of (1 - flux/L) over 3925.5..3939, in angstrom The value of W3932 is 3.2 angstrom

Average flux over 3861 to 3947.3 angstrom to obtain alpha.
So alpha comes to 14.8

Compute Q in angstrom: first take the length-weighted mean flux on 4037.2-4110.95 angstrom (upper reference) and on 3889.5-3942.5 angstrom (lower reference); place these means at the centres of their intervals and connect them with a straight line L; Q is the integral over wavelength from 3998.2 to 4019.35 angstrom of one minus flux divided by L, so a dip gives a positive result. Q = -3.02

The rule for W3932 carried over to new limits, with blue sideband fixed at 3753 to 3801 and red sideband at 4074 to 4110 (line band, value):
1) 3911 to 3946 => -0.79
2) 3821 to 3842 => 2.79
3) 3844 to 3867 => -2.40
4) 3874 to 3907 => 0.09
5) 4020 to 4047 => -3.64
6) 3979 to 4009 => -2.59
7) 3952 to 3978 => 3.72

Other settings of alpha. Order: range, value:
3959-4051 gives 16.2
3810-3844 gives 12.9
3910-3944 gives 14.8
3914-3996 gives 14.4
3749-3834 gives 13.1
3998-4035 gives 18.1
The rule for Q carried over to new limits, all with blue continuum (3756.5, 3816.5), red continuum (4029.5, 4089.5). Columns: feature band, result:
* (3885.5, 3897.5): 1.7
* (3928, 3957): 2.5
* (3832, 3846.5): 2.4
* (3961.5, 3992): 4.9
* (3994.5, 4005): 0.4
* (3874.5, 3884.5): 0.5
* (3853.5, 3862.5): -0.5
